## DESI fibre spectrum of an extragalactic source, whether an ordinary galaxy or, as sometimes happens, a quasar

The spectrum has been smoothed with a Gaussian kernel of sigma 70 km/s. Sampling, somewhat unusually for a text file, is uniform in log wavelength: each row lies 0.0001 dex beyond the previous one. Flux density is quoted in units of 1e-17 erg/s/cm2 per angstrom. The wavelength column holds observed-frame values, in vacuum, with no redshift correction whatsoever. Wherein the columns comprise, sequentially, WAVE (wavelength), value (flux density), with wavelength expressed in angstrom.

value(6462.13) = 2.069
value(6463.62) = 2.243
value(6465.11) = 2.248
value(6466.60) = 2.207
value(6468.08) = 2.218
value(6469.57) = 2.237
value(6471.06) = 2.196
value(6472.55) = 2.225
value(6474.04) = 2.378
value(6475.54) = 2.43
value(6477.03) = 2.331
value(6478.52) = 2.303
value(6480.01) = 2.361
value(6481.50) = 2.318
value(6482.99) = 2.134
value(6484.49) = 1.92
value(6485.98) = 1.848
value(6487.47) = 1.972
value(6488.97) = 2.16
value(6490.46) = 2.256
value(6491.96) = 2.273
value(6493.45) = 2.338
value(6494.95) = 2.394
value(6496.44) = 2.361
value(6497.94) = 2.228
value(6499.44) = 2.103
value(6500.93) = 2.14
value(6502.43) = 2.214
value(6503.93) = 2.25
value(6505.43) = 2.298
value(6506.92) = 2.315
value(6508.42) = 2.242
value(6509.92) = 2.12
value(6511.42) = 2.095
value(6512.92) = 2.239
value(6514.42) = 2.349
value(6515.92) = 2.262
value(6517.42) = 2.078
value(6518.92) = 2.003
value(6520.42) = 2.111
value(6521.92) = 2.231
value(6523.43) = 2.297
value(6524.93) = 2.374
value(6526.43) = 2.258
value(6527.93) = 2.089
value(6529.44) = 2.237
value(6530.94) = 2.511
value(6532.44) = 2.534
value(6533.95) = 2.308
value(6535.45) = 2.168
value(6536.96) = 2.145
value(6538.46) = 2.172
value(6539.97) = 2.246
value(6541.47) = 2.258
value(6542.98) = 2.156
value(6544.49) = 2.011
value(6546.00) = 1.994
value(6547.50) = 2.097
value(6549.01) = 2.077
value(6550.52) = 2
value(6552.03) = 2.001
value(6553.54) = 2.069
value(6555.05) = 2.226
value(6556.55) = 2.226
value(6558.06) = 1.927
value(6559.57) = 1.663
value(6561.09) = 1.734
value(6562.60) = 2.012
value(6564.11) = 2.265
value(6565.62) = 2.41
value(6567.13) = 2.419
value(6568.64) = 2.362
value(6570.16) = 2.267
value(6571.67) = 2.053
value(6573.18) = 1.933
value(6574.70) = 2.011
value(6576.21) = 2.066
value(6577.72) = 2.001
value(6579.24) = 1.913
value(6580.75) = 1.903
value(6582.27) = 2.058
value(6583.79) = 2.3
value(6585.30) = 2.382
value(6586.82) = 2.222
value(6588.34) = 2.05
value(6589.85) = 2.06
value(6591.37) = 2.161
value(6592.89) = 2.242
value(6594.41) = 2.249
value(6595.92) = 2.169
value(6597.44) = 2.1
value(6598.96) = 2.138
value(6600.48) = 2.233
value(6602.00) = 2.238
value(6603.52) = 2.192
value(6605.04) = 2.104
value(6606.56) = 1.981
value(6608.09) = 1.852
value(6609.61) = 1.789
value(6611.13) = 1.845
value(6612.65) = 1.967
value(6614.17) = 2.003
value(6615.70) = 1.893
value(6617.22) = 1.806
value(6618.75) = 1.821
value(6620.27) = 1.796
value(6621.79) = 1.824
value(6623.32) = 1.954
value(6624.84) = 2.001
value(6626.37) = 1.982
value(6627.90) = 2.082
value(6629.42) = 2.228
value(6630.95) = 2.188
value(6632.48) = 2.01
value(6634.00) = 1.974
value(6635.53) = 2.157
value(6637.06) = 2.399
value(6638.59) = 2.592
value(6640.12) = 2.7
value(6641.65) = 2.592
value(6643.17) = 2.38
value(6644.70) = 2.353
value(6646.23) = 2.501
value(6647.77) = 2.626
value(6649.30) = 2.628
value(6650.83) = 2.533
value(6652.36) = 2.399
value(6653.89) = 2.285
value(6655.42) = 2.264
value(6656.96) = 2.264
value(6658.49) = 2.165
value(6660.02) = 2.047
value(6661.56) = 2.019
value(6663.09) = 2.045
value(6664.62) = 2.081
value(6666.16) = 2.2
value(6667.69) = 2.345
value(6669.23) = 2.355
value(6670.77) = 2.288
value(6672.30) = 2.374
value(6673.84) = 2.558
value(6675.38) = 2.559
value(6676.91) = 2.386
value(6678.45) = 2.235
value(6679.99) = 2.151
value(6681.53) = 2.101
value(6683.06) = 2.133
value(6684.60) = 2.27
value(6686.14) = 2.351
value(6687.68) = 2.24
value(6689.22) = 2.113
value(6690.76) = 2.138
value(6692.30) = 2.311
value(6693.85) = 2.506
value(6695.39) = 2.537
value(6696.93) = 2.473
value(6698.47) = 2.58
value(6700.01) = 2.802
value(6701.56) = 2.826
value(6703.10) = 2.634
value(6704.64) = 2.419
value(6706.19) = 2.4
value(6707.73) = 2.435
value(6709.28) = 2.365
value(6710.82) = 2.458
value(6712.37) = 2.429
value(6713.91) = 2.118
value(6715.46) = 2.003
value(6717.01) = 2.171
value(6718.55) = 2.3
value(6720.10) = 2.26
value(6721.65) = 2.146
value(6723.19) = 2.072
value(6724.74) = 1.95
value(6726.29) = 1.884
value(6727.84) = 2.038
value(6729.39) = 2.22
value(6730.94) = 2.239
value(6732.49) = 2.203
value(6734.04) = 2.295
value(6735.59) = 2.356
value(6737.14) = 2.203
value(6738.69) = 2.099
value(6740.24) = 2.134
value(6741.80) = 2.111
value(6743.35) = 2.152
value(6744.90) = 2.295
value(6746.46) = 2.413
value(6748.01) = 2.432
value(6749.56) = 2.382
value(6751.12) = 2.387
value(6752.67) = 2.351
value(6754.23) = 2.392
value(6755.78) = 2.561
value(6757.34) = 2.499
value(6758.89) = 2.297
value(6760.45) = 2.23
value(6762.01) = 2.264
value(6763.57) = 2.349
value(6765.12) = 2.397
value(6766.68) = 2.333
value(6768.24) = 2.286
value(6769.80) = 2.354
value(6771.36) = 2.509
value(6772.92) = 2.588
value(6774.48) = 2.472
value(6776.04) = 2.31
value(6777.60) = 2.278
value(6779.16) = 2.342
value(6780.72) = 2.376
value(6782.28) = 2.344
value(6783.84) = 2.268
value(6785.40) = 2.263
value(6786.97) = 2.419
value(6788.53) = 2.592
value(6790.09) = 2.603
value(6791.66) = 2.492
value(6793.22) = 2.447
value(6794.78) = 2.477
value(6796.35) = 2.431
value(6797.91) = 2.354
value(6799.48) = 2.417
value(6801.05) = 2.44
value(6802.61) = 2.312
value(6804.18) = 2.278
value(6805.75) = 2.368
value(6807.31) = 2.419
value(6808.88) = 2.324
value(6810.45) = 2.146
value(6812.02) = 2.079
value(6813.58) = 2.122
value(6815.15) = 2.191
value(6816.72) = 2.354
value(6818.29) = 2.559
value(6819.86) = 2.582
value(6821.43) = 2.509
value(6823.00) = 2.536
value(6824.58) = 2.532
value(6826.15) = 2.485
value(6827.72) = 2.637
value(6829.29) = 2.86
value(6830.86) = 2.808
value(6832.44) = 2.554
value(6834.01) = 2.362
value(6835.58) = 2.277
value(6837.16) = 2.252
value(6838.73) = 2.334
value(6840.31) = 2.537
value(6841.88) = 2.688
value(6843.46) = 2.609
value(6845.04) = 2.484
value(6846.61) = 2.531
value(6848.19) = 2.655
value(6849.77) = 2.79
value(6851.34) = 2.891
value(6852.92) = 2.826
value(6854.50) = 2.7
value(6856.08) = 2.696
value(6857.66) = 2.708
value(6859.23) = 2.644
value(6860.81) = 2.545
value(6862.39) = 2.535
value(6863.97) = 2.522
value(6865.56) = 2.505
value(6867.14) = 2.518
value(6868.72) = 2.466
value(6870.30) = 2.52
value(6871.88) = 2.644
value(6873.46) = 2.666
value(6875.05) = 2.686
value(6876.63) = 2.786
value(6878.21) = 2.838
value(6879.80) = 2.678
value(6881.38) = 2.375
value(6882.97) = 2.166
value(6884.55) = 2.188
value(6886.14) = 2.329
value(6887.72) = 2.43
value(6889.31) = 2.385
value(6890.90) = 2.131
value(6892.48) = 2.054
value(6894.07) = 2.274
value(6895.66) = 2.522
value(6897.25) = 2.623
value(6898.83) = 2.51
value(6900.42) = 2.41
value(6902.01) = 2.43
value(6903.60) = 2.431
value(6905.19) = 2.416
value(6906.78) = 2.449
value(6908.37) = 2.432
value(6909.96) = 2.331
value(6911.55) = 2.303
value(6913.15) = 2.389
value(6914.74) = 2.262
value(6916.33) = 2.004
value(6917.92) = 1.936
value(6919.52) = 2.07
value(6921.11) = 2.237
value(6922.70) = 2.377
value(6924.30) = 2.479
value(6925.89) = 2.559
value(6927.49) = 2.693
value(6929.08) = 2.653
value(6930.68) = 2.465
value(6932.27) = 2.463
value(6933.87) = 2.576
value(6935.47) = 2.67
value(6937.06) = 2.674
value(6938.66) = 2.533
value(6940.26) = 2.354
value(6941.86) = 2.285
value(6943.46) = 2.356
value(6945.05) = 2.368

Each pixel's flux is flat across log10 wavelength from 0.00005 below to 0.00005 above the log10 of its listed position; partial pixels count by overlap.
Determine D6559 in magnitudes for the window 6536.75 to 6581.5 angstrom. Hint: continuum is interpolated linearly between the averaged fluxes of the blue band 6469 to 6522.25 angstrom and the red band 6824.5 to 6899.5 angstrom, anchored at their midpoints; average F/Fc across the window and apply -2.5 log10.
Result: 0.09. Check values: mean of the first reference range 2.21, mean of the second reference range 2.54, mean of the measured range 2.09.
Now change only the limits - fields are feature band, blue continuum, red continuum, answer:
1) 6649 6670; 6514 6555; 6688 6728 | 0.02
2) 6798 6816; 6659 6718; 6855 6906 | 0.07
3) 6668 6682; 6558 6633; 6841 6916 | -0.07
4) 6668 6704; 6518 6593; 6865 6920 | -0.07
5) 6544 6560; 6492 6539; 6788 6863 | 0.12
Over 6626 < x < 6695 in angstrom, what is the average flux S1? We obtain 2.29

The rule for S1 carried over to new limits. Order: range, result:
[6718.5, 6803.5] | 2.32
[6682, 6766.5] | 2.31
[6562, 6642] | 2.11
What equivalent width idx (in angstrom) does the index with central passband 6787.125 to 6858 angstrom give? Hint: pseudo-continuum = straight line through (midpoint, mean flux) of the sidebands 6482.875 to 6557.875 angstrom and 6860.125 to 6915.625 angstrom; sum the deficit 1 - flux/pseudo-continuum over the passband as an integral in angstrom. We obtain -2.7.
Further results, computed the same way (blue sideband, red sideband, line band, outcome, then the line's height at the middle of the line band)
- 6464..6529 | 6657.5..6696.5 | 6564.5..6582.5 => 0.9 angstrom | 2.24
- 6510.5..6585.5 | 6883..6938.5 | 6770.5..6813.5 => -1.3 angstrom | 2.31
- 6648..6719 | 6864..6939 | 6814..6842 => -1.1 angstrom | 2.4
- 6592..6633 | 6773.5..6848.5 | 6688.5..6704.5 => -2.1 angstrom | 2.2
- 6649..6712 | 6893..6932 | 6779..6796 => -0.4 angstrom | 2.36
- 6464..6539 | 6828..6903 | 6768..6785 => 0.6 angstrom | 2.46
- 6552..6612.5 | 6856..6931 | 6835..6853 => -1.4 angstrom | 2.39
